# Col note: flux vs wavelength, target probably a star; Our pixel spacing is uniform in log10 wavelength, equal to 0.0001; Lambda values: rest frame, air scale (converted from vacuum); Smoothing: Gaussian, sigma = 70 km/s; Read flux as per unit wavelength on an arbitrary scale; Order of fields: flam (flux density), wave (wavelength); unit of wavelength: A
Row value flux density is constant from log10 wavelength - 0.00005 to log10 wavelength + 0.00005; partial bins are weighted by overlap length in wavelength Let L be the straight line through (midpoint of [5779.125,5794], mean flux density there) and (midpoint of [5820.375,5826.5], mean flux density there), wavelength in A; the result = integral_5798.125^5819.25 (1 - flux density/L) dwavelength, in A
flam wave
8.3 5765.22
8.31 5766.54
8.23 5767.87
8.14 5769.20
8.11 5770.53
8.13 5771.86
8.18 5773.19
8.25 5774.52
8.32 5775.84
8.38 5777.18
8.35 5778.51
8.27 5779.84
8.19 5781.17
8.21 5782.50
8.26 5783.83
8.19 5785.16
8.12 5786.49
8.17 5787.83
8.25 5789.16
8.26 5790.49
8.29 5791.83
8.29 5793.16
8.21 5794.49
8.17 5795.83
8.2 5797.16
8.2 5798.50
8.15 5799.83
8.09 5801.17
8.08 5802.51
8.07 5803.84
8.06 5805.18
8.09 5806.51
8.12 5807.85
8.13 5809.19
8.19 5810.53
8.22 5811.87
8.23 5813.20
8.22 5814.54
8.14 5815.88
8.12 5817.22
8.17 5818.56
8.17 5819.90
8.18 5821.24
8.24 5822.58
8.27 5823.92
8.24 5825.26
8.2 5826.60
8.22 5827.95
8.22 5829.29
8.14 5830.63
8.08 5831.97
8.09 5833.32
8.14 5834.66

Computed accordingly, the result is 0.2 A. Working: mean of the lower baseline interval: 8.23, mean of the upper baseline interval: 8.23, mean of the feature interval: 8.14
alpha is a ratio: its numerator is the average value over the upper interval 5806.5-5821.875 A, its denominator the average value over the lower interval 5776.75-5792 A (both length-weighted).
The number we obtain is 0.99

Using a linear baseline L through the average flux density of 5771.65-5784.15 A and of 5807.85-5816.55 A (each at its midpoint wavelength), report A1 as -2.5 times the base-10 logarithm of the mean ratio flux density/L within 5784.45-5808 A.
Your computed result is 0.007 mag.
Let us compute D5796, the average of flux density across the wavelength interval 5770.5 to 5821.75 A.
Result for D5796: 8.19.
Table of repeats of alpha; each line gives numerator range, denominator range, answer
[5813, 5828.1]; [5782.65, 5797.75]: 1.00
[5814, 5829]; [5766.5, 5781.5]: 1.00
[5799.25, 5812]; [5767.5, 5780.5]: 0.99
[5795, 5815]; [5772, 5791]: 0.99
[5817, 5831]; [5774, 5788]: 0.99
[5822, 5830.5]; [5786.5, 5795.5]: 1.00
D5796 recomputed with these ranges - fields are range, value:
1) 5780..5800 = 8.22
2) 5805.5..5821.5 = 8.16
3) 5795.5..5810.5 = 8.12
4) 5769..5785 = 8.24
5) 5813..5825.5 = 8.19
